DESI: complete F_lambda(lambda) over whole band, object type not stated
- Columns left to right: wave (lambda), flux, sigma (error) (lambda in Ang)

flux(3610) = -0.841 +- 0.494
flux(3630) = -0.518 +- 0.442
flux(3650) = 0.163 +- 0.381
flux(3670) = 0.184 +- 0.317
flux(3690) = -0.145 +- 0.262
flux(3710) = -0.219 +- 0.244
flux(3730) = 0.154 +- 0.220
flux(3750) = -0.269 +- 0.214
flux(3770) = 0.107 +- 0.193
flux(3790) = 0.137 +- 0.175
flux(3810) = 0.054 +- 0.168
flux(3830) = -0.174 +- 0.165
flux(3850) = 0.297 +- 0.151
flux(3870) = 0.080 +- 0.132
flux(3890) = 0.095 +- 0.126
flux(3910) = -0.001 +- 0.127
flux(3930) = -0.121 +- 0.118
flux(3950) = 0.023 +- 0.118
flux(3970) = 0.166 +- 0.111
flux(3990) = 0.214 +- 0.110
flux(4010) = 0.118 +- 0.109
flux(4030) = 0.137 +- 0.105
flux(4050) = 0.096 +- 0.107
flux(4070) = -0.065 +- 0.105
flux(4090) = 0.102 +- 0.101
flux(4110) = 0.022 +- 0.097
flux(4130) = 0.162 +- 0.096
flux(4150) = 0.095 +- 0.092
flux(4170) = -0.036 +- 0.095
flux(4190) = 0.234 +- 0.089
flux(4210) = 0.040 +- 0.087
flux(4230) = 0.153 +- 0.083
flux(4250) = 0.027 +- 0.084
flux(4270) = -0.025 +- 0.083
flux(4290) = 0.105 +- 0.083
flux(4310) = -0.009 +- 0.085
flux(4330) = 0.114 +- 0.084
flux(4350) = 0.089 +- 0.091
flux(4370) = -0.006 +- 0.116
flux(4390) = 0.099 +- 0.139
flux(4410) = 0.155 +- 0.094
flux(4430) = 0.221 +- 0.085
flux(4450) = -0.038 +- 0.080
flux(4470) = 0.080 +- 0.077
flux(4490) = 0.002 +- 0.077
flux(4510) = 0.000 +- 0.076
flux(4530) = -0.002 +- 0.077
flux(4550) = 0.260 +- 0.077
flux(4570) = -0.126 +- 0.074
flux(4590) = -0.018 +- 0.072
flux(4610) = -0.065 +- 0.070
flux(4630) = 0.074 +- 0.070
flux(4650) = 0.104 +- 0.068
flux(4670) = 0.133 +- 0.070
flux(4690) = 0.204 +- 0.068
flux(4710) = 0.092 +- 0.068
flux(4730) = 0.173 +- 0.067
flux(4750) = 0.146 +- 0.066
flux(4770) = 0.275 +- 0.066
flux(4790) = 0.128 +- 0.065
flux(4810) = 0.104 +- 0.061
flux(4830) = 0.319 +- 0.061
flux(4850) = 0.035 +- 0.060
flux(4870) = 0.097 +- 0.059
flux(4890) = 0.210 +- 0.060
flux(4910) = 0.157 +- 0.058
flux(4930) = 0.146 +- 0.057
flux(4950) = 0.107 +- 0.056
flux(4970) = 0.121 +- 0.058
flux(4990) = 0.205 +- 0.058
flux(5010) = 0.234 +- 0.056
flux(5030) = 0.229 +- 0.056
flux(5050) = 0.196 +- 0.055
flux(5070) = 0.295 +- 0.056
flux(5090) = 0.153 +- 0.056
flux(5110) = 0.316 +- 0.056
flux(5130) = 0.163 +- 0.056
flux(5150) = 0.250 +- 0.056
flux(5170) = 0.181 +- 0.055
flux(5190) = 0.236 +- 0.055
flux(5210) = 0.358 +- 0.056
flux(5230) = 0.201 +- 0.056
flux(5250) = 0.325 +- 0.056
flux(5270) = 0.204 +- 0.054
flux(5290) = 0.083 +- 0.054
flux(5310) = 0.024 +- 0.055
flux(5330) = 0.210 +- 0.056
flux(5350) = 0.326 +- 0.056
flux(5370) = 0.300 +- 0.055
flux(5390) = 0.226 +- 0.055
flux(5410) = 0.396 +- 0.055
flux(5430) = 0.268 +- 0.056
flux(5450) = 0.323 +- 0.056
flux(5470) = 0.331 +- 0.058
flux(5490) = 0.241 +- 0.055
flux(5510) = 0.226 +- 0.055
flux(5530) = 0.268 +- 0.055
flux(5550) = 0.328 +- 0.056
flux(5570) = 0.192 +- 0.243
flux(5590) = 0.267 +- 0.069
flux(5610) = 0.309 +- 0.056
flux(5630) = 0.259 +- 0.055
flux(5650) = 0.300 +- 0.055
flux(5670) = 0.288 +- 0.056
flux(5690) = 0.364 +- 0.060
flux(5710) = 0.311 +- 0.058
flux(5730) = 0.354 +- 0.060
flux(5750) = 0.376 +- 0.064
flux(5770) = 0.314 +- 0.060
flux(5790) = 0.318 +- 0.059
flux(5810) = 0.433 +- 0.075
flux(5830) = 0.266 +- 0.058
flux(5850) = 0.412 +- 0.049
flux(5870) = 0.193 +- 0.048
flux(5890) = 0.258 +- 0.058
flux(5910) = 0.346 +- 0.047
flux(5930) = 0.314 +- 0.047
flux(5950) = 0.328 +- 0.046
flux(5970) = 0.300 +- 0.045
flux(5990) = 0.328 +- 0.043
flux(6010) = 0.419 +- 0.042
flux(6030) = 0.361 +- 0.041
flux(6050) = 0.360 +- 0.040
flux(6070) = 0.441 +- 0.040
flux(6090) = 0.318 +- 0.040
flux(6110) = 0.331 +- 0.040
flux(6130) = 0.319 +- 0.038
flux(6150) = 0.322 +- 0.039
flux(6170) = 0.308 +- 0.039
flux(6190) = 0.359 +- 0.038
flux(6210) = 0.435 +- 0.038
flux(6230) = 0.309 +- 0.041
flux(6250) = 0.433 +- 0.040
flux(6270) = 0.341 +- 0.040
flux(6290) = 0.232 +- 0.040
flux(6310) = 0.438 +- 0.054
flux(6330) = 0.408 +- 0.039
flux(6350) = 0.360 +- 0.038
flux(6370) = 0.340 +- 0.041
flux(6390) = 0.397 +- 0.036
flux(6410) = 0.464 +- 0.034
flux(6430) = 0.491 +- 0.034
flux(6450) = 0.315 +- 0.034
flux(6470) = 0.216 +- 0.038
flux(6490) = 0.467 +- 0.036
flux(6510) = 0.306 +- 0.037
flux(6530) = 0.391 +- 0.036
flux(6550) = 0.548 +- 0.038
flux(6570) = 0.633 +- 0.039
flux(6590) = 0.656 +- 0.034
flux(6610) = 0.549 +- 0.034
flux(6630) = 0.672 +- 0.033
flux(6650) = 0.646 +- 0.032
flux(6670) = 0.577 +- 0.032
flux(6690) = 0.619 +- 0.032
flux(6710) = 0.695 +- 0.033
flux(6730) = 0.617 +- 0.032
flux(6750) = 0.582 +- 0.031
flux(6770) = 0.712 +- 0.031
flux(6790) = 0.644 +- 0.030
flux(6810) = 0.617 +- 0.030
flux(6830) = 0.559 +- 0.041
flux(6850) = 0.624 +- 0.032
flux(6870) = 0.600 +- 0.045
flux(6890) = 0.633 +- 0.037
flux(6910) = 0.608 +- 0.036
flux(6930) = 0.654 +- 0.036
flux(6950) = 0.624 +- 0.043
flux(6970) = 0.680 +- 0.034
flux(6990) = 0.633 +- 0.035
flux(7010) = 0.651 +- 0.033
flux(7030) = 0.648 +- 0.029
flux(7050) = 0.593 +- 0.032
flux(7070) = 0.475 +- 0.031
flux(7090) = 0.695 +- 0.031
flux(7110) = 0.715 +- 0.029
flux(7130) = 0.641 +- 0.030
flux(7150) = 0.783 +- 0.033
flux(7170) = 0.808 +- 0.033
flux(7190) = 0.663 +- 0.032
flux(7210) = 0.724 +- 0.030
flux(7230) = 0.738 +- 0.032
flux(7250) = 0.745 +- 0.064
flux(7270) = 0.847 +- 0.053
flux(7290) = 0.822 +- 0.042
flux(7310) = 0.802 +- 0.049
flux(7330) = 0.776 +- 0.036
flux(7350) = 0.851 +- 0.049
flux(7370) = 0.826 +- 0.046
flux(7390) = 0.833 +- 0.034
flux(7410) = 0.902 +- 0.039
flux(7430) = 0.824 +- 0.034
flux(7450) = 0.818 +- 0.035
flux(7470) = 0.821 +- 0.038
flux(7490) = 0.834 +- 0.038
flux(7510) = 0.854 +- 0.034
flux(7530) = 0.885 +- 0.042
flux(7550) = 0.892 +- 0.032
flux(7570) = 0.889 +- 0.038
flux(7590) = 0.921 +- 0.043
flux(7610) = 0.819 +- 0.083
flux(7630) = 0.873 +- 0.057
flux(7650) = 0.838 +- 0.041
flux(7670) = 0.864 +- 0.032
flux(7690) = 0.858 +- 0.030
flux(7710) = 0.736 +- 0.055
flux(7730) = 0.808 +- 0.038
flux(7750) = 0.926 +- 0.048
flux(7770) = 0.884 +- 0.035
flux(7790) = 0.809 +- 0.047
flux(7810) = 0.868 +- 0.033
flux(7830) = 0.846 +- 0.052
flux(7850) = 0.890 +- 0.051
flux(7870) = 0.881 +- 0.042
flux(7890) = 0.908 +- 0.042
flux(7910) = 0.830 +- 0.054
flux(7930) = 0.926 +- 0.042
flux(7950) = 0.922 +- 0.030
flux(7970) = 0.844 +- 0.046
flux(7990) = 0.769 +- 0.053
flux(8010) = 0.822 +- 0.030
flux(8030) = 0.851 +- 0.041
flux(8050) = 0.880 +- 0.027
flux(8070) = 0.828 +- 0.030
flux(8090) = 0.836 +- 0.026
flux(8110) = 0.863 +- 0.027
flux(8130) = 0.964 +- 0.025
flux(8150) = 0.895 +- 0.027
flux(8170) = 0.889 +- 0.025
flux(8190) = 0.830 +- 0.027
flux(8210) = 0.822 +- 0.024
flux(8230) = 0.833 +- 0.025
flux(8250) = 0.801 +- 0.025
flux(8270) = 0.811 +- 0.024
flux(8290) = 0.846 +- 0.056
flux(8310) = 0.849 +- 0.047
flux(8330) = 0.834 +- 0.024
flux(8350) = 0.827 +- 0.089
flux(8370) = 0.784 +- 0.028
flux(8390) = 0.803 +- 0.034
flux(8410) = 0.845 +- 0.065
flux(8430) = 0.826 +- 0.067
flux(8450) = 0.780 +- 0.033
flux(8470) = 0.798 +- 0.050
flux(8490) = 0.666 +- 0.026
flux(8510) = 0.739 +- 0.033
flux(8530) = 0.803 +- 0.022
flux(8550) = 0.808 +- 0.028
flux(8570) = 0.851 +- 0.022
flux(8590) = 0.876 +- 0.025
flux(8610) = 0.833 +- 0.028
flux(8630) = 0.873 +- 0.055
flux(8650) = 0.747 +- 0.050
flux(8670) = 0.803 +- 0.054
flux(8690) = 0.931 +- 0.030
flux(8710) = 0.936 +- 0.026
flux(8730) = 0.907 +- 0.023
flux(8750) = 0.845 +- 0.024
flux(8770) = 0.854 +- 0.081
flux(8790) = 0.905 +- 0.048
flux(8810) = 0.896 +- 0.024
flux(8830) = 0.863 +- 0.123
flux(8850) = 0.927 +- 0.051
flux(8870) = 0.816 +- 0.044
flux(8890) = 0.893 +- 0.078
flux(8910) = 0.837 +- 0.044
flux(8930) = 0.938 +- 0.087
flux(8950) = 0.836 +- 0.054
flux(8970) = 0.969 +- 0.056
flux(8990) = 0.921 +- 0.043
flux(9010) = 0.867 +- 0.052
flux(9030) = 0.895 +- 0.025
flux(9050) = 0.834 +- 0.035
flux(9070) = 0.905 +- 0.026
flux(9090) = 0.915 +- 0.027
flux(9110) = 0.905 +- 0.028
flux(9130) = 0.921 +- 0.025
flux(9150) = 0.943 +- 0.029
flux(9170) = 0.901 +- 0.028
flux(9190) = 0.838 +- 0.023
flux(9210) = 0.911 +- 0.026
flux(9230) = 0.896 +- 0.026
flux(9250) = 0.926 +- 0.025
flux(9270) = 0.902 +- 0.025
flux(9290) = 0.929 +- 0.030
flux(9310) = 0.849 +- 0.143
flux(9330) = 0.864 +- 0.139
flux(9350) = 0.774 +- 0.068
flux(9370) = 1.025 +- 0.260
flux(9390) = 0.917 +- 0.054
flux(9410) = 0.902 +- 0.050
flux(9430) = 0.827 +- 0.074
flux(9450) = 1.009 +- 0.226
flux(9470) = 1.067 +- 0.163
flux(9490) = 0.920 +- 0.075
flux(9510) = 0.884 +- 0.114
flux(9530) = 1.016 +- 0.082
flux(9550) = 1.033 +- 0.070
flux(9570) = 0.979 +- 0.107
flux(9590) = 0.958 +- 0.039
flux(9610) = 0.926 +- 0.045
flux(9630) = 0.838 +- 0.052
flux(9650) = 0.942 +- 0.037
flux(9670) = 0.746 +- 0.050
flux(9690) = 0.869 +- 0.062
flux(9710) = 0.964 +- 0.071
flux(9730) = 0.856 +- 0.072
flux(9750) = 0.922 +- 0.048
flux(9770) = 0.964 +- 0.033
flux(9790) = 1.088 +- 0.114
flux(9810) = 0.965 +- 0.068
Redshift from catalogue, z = 0.64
